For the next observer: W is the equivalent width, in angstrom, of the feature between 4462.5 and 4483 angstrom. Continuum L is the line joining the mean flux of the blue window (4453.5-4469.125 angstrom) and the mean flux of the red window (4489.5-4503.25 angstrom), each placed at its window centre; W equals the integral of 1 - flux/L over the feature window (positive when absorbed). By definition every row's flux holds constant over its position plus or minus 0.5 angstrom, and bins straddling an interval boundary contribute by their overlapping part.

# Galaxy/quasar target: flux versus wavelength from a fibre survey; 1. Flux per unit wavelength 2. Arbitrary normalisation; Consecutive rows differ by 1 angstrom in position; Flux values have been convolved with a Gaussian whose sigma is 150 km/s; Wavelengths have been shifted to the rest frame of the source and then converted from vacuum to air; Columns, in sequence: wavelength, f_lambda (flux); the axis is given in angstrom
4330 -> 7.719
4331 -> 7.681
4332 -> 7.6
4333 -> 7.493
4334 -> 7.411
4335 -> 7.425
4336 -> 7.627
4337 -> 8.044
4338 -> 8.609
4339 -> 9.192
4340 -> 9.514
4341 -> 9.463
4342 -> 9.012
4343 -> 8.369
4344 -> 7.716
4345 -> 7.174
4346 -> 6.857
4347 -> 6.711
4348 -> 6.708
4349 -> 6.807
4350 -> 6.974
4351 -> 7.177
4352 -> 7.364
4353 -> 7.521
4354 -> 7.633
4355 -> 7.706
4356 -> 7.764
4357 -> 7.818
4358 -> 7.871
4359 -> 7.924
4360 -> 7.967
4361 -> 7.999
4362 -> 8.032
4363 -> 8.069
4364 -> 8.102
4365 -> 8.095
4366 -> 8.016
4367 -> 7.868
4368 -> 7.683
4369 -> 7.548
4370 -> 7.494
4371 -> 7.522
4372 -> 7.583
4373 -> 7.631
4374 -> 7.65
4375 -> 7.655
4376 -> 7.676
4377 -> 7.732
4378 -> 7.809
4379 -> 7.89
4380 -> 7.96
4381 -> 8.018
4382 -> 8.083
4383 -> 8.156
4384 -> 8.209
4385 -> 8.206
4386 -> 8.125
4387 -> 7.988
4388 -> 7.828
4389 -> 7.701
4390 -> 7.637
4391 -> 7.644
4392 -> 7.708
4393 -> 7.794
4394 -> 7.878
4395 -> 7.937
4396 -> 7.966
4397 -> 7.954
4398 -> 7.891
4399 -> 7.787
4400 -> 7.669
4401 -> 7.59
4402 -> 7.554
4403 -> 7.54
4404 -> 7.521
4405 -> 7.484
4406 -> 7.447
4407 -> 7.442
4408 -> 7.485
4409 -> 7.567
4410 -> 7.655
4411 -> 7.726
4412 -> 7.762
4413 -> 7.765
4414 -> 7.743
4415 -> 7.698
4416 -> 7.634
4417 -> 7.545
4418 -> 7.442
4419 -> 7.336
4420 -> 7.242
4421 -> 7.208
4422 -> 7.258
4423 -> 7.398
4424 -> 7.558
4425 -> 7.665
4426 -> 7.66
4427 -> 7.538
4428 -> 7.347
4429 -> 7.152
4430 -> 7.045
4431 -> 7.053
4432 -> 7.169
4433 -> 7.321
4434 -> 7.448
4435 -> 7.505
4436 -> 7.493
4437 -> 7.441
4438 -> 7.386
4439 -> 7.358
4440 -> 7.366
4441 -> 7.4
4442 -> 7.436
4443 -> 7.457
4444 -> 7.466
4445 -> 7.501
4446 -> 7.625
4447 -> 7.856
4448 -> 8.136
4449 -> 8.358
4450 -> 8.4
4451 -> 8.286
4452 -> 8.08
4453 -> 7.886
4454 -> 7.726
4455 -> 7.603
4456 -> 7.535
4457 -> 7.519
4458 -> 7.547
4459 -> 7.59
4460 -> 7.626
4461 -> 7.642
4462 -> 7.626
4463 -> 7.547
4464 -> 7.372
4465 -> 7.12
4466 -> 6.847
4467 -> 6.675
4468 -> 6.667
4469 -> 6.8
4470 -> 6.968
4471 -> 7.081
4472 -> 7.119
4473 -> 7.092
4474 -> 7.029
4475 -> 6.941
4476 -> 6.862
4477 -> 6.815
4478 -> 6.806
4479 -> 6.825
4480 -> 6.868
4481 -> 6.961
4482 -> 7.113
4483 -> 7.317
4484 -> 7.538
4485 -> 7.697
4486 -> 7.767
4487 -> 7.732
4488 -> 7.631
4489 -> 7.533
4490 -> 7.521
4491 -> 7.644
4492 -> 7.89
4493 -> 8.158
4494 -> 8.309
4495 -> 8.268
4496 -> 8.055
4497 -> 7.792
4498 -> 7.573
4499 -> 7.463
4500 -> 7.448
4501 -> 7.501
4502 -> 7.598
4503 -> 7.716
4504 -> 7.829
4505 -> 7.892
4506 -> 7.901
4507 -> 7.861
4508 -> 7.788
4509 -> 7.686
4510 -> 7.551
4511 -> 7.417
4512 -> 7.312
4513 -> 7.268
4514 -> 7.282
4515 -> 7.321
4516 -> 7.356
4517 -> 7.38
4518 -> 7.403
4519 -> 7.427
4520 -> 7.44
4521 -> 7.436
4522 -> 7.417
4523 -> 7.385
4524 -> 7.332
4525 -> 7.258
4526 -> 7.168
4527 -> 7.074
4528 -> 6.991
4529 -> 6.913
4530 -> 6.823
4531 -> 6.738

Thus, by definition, 1.4 angstrom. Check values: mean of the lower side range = 7.35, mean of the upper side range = 7.78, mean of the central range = 6.98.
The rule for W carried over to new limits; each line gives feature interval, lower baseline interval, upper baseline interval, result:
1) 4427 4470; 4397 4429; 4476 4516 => 0.39 angstrom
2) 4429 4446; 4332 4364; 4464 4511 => 0.43 angstrom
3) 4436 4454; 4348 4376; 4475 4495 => -0.52 angstrom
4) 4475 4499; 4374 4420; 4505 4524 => 0.16 angstrom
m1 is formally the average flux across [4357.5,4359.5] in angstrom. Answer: 7.9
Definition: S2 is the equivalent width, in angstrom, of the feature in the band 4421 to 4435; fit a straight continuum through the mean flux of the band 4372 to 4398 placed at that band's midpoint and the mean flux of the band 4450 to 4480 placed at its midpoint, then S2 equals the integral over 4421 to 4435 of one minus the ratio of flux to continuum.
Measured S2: 0.4 angstrom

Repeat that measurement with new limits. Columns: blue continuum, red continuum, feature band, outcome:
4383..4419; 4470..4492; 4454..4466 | -0.2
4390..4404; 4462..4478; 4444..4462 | -1.6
